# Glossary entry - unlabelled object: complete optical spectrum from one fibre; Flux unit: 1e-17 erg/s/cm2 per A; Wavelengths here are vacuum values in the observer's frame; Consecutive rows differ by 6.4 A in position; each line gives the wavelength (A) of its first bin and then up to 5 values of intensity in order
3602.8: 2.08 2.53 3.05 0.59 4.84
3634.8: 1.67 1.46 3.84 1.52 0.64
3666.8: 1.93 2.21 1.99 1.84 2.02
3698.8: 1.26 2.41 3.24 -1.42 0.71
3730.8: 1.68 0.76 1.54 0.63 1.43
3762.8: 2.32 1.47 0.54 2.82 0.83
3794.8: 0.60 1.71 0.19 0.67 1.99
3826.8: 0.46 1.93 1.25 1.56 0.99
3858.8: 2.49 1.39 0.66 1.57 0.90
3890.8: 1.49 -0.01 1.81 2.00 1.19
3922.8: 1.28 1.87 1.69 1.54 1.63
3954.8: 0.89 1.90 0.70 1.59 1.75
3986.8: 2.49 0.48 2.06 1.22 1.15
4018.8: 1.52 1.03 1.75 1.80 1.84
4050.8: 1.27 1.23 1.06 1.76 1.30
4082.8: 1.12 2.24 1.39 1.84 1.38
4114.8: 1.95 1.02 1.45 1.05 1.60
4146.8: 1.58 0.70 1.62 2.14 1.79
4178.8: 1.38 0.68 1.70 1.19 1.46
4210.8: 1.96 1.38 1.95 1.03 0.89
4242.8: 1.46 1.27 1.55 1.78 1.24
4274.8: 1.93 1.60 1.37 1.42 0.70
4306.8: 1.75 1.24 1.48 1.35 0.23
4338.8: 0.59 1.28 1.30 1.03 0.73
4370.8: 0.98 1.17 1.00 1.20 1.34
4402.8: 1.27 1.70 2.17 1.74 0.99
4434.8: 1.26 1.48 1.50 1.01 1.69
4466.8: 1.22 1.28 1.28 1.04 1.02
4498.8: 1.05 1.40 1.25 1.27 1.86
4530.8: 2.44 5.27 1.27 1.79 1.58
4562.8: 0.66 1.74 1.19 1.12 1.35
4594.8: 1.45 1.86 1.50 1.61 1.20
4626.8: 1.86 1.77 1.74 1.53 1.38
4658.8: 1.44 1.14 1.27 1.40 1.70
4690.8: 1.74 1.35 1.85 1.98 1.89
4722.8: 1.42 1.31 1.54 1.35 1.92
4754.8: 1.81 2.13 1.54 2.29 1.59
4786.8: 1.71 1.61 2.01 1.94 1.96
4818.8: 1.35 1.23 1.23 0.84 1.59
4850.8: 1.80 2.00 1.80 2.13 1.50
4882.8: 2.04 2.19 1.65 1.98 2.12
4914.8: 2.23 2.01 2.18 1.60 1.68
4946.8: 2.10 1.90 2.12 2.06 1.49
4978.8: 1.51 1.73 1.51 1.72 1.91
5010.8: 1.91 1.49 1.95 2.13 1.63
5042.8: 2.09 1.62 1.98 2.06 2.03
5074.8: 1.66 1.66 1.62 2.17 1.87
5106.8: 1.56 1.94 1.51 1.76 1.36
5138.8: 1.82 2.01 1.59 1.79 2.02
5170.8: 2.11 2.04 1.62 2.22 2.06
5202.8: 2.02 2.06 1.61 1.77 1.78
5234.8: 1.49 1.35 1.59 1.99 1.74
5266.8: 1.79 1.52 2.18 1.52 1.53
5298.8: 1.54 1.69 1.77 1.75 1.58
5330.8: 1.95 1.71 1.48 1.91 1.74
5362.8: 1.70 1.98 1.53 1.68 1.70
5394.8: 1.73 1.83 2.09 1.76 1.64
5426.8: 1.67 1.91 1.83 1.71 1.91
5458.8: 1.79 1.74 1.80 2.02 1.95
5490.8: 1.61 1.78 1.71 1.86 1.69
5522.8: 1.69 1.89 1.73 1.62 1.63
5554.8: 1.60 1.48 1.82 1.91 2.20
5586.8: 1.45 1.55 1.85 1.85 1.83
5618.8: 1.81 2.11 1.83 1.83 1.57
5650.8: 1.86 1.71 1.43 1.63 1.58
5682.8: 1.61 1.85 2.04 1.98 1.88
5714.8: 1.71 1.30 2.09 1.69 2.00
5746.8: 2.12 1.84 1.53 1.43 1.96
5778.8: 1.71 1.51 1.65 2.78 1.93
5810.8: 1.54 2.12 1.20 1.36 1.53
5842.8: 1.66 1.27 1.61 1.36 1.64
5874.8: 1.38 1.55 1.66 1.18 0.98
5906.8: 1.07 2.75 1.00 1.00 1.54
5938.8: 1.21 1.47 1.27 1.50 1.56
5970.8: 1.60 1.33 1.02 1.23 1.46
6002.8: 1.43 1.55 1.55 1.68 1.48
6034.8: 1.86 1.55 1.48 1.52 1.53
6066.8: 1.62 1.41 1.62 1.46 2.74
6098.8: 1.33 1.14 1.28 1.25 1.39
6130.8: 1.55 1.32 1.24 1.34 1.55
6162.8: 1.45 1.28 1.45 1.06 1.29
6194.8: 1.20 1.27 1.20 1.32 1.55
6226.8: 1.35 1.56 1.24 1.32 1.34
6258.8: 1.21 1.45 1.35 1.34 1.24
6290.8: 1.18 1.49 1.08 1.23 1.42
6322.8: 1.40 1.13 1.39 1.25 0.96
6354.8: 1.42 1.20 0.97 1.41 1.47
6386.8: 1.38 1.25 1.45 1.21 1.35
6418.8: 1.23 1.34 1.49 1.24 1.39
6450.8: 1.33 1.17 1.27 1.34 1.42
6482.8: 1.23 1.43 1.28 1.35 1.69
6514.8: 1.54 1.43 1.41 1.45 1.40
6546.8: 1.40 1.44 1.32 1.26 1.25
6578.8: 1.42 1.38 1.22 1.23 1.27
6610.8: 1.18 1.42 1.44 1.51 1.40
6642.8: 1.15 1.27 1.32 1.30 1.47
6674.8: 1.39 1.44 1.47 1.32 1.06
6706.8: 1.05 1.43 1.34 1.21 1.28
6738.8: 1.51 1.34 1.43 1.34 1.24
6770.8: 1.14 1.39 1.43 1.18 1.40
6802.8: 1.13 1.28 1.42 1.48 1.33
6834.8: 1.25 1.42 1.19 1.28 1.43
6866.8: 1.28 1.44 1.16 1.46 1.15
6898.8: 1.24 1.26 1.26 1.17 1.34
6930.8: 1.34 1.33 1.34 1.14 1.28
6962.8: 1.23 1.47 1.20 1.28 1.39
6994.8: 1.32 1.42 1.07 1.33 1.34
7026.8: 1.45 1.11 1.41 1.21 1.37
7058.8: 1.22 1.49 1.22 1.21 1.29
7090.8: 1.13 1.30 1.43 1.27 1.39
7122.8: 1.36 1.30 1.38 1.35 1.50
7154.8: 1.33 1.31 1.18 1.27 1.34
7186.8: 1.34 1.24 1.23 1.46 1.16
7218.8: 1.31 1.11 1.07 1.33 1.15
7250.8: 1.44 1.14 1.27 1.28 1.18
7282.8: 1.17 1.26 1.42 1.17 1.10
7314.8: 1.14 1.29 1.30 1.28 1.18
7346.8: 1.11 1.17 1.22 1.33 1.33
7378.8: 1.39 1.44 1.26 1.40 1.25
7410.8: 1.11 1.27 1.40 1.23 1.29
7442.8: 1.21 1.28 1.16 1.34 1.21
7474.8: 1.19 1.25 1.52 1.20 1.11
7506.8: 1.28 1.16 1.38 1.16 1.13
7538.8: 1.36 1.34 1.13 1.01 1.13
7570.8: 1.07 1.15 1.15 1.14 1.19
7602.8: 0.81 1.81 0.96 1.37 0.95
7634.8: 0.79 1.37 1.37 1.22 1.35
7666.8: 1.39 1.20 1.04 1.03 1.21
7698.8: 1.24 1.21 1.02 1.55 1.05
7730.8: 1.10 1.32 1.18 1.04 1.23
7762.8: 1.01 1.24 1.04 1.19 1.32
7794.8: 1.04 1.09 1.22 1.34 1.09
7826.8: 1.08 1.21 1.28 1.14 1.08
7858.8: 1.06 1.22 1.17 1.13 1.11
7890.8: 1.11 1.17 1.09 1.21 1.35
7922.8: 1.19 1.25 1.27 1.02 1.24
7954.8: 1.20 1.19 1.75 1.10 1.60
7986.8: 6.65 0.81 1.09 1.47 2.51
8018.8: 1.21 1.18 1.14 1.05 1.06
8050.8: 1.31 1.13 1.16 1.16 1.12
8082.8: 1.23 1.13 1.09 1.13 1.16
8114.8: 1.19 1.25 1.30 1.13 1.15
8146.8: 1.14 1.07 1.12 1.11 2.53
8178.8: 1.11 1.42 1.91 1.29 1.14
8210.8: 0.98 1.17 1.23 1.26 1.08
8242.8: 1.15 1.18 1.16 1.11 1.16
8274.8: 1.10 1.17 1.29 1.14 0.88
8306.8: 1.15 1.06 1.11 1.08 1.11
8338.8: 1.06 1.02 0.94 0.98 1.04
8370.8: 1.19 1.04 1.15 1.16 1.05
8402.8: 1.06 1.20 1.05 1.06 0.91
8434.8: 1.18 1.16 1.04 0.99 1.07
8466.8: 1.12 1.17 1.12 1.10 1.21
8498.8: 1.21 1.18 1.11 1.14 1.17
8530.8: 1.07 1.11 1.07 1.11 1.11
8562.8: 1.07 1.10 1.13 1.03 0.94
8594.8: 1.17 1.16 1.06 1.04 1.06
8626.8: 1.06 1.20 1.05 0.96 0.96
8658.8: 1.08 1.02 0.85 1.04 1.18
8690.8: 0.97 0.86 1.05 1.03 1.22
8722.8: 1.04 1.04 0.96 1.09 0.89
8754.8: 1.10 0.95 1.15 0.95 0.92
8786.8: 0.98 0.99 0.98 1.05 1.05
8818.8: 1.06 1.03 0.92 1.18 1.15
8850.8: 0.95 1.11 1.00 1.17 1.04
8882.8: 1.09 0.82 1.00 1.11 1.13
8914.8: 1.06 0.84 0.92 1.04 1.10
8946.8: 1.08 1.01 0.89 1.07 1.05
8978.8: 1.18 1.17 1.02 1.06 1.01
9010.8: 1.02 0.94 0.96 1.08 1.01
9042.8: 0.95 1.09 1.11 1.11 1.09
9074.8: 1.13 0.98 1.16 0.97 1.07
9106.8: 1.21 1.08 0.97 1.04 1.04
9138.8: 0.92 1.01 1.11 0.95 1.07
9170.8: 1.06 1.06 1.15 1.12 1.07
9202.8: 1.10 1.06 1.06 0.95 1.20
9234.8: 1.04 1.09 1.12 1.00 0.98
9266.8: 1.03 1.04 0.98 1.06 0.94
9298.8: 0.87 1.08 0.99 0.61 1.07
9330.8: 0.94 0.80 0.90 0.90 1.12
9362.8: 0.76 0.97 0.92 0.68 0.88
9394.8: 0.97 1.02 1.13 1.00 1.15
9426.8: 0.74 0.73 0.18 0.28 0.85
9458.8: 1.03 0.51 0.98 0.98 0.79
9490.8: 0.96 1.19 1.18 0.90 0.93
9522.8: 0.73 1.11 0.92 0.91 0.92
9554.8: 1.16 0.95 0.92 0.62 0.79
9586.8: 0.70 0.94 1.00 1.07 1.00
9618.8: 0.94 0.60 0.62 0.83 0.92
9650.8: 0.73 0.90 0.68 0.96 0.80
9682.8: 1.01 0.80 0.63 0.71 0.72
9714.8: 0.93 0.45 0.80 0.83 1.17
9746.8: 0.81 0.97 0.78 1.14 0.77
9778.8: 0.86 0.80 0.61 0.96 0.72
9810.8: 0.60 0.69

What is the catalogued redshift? 0.216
